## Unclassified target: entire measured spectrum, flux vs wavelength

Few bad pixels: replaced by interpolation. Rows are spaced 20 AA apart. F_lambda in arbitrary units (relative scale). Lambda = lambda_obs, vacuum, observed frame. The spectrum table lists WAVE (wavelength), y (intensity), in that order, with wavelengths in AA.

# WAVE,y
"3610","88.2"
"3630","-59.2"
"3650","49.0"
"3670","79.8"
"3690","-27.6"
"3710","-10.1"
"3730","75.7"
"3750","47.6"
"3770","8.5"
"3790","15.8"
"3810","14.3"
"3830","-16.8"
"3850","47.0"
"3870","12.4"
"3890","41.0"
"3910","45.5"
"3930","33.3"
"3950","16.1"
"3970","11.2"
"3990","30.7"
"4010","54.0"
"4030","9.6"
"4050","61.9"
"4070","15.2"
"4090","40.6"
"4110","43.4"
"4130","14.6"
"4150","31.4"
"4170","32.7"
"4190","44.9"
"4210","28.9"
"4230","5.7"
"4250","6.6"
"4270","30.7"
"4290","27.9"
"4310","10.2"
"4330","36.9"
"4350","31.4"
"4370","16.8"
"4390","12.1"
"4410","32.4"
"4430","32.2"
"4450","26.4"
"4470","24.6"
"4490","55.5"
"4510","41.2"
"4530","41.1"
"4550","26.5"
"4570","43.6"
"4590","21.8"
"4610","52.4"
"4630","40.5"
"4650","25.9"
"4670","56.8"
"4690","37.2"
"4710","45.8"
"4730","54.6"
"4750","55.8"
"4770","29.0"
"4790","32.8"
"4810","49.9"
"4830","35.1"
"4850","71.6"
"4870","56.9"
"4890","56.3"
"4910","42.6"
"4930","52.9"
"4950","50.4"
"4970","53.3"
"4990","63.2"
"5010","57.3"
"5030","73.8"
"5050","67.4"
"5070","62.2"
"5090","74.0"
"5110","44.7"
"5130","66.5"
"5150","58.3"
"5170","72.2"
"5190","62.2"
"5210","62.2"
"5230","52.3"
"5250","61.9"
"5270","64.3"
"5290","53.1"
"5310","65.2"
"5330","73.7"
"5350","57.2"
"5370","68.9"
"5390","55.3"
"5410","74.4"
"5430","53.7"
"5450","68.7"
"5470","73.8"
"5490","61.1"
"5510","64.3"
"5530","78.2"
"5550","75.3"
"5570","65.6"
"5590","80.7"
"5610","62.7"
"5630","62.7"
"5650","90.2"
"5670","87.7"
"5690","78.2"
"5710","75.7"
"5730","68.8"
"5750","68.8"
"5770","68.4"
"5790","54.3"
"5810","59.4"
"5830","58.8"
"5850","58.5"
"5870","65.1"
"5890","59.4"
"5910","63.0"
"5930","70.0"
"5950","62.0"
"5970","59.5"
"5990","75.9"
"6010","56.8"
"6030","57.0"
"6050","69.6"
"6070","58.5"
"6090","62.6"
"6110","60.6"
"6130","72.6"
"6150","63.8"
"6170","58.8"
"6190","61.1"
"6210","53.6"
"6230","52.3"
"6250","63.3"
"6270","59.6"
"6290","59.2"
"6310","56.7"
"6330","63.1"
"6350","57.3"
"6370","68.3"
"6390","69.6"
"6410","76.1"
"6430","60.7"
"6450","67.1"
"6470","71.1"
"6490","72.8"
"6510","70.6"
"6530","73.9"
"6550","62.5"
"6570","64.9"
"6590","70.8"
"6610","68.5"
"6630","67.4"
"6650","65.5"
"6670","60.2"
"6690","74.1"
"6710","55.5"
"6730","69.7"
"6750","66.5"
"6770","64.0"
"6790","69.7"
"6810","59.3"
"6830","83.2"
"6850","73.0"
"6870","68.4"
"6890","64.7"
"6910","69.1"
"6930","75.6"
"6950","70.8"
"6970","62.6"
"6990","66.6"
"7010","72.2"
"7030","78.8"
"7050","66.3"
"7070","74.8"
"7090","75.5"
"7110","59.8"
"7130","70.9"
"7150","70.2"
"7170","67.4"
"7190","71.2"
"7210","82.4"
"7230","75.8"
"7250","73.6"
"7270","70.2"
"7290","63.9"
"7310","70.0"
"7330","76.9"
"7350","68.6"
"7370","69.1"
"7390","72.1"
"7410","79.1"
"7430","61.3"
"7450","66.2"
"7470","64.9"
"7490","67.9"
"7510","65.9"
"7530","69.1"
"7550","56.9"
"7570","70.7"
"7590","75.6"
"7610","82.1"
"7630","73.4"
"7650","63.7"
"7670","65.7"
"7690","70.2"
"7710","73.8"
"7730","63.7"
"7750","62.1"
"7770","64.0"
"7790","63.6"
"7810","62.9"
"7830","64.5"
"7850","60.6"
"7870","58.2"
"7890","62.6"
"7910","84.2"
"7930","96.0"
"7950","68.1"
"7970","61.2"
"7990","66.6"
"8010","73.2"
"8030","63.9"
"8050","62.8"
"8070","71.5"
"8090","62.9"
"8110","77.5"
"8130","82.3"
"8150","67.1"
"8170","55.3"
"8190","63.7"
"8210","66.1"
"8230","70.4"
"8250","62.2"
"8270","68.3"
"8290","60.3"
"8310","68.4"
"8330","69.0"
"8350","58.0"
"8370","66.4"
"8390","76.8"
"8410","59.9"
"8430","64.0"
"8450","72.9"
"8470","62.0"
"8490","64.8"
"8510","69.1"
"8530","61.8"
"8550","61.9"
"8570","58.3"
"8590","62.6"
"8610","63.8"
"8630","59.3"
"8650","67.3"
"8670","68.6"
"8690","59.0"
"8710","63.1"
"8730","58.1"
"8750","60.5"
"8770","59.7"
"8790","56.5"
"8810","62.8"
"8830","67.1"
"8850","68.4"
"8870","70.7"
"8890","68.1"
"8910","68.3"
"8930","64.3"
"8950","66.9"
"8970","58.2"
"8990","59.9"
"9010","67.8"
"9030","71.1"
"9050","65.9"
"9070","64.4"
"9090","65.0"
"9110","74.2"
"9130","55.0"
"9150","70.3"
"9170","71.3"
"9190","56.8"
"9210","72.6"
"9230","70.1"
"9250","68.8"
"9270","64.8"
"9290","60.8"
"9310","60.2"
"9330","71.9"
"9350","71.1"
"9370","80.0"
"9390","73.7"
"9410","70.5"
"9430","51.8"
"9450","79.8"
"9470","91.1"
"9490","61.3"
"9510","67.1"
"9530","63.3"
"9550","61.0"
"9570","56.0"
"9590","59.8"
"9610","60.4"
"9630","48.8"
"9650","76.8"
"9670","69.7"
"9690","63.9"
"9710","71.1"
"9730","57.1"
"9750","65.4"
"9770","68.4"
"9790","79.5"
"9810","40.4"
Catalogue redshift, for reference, 0.21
